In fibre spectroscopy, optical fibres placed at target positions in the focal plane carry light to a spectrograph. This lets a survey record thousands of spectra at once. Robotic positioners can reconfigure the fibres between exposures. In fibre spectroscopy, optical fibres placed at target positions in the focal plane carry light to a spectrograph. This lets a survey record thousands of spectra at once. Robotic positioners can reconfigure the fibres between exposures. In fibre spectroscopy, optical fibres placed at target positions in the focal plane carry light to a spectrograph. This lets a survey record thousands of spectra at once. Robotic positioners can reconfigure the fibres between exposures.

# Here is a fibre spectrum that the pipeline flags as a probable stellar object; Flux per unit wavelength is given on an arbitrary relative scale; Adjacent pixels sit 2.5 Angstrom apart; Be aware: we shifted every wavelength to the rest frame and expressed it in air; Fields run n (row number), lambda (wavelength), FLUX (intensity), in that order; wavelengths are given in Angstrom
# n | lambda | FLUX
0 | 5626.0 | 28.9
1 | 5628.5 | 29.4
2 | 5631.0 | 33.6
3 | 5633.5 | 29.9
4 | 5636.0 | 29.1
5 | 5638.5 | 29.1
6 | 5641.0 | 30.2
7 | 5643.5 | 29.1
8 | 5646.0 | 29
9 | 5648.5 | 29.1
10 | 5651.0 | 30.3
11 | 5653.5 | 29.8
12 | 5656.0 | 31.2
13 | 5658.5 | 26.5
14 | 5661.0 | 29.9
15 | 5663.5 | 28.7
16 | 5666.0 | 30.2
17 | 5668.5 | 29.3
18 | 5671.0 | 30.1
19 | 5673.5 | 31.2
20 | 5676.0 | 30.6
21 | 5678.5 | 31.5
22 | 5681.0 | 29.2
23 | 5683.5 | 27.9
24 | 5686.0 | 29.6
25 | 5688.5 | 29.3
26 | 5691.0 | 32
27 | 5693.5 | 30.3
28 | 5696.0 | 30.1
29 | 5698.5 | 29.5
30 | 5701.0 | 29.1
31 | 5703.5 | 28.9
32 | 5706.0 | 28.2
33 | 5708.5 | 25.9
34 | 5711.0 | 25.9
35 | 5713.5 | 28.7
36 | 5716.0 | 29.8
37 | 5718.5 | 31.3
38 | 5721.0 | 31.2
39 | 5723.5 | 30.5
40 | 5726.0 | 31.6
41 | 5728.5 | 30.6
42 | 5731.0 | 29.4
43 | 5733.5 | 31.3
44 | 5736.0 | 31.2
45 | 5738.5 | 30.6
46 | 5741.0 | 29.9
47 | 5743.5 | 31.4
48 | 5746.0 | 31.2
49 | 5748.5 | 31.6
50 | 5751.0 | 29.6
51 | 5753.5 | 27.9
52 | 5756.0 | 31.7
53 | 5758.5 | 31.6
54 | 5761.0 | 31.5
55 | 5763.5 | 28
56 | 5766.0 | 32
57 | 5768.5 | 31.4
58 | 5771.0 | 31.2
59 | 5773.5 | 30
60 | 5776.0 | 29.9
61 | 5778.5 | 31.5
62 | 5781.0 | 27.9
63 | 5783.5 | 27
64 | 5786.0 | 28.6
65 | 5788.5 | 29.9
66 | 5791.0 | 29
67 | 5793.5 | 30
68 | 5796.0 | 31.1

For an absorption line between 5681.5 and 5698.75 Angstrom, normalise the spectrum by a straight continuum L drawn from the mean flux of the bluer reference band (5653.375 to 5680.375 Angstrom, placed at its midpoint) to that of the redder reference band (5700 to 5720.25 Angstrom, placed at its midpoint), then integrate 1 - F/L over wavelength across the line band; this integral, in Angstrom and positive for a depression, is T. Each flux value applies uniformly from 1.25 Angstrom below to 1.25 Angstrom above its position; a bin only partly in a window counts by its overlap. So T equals -0.38 Angstrom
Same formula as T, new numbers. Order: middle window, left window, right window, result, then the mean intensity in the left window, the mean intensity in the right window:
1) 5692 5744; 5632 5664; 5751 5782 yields 0.38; 29.4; 30.4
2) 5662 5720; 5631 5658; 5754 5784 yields 1.01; 29.8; 30.3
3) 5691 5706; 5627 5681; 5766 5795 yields 0.09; 29.9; 29.8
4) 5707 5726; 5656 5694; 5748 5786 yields 0.47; 29.8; 30.1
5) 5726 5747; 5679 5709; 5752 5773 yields -0.43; 29.3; 30.6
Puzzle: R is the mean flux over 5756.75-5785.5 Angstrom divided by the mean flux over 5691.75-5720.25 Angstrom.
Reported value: 1.04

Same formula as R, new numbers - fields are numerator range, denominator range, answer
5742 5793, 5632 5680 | 1.01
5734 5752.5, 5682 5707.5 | 1.04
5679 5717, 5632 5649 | 0.99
